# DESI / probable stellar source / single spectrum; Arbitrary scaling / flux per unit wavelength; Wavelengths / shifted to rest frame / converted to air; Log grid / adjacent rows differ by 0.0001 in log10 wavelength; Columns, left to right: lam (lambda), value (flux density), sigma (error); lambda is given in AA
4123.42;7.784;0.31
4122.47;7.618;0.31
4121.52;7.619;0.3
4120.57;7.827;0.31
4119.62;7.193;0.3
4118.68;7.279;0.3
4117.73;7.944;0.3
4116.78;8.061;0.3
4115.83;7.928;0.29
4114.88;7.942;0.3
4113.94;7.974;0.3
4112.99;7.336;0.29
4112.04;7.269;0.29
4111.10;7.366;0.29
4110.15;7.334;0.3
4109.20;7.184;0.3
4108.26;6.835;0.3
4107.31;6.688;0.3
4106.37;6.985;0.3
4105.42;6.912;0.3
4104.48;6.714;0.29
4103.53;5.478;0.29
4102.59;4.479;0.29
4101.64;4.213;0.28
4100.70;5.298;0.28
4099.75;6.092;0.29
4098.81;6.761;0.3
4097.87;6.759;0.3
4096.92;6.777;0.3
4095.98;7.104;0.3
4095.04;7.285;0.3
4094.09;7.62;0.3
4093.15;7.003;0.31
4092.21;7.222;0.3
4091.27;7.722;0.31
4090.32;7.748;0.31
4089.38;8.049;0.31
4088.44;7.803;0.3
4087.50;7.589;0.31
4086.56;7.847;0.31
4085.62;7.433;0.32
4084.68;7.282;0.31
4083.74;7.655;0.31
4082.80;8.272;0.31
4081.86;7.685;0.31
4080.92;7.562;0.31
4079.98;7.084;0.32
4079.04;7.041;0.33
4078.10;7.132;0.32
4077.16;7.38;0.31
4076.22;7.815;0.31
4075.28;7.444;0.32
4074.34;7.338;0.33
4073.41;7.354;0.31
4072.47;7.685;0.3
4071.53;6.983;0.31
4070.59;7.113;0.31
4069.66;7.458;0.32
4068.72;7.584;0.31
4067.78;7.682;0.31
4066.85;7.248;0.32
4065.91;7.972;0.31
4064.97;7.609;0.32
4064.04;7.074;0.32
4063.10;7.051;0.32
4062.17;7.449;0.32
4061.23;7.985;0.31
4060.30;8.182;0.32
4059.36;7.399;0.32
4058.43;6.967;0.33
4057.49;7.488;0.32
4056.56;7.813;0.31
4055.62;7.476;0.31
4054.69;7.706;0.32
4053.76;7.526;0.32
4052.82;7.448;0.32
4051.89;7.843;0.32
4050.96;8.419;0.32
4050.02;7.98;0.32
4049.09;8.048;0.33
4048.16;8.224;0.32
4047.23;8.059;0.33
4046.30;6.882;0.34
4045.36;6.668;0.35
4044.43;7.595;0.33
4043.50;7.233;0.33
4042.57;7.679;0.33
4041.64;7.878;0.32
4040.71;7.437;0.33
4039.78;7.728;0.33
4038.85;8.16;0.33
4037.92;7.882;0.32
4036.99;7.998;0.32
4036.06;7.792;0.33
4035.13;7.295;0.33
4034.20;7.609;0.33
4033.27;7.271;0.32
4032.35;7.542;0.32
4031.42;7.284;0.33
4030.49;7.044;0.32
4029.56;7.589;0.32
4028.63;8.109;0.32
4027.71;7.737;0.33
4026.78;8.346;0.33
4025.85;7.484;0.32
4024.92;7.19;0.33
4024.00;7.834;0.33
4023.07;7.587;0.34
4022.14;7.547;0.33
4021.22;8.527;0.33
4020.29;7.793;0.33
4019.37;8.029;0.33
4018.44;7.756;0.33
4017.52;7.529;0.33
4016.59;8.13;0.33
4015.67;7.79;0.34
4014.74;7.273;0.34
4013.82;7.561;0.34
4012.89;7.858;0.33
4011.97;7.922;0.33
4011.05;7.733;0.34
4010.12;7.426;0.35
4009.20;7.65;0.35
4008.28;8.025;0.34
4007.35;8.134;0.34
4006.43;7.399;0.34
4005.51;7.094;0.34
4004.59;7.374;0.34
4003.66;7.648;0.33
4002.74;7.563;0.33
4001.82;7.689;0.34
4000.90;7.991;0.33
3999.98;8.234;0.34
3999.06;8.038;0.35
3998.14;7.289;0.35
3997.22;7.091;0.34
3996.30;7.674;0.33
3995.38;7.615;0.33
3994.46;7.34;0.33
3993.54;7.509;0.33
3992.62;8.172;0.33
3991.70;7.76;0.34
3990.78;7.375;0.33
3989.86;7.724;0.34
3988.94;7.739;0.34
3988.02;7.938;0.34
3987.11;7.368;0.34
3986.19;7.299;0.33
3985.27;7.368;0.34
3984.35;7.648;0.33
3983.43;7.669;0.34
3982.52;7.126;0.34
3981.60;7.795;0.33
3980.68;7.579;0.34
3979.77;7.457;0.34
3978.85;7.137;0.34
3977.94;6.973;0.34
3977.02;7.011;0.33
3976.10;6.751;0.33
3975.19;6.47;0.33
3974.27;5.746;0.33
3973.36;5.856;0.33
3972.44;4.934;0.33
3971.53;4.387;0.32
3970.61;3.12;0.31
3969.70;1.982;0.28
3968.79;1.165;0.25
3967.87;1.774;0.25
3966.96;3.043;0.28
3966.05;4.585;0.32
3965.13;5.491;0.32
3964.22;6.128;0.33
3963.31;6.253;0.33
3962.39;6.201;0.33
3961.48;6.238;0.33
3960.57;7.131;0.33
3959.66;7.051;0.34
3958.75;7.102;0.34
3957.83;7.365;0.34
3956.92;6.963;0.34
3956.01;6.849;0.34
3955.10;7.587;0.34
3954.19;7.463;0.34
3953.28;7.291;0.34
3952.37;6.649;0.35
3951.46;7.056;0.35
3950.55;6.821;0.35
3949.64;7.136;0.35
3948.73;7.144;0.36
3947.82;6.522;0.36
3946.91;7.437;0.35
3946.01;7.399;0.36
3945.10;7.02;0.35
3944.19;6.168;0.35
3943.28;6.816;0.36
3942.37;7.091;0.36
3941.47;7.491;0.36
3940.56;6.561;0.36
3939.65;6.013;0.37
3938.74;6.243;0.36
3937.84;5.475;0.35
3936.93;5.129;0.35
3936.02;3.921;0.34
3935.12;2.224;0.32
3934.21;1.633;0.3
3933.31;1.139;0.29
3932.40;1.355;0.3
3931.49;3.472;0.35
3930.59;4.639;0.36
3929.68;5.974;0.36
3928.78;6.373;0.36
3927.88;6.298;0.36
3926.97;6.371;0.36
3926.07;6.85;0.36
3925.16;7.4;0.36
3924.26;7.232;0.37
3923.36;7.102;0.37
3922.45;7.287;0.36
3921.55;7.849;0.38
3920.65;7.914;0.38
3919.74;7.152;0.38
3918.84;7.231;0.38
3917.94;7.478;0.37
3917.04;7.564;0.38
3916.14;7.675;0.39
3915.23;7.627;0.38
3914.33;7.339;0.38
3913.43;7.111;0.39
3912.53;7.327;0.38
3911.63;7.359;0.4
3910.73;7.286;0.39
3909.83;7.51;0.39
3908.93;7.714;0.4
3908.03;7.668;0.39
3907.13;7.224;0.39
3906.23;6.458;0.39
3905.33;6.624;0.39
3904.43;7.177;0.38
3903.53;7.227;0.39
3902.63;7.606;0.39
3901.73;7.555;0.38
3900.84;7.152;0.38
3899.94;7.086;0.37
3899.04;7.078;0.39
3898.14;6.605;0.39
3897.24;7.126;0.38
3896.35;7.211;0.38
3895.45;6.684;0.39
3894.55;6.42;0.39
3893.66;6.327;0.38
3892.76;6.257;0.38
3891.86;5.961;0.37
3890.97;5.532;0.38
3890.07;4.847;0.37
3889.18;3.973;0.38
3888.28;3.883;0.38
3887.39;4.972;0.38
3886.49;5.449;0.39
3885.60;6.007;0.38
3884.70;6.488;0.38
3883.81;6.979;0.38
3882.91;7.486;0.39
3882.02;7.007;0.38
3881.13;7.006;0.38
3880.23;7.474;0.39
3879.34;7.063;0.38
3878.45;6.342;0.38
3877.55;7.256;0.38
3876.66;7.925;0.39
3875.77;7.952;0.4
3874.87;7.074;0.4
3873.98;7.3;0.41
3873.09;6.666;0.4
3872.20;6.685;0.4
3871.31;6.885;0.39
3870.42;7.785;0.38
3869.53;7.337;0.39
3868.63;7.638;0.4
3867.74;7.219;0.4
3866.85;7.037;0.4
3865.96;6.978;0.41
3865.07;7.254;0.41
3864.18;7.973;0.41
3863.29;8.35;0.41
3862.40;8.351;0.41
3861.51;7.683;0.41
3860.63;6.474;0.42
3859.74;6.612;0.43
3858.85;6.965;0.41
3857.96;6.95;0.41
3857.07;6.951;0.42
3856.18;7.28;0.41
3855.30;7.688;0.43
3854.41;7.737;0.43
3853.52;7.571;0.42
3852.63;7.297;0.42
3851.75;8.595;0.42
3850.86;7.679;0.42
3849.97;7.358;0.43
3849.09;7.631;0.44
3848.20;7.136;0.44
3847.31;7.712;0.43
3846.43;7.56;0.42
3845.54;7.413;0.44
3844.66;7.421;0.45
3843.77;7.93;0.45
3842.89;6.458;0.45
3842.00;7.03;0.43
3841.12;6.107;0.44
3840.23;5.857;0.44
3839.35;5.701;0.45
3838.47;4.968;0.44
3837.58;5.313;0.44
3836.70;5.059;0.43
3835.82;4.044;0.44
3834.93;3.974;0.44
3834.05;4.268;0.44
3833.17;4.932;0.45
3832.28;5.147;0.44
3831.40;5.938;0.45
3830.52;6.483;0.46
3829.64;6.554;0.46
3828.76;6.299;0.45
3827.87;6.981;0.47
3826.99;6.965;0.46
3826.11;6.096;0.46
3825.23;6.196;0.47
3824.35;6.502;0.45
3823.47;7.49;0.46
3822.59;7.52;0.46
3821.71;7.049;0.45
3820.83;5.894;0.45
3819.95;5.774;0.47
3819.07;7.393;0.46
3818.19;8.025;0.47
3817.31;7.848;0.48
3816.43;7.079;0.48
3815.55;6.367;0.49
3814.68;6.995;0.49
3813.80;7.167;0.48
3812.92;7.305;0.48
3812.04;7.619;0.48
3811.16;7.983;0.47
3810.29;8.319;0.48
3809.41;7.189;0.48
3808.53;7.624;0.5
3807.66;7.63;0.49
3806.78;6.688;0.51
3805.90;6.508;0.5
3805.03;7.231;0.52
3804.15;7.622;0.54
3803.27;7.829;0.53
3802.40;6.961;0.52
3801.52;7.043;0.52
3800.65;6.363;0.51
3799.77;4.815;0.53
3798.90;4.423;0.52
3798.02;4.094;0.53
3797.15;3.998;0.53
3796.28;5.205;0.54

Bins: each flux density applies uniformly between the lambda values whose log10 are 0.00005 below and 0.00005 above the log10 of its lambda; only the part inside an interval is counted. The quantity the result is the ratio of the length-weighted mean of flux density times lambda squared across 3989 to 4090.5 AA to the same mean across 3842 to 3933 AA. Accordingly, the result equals 1.2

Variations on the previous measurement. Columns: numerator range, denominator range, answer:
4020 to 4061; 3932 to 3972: 1.43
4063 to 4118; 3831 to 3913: 1.19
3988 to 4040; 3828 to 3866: 1.25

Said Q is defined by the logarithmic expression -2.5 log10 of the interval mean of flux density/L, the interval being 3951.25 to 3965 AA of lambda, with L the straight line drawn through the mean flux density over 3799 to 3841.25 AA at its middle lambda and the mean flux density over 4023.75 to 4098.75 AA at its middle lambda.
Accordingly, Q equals 0.04 mag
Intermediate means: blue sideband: 6.5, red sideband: 7.54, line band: 6.85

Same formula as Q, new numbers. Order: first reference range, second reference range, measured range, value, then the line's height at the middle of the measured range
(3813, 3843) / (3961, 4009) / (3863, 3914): -0.078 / 6.39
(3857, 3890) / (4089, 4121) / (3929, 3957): 0.187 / 6.92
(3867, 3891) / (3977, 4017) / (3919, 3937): 0.284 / 7.03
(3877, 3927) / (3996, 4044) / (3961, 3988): 0.251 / 7.36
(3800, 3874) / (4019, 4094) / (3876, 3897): 0.121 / 7.06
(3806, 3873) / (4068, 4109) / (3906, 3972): 0.138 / 6.97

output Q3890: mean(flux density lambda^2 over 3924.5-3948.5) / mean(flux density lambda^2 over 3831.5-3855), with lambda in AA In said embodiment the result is 0.90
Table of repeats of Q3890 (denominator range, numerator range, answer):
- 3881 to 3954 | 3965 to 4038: 1.15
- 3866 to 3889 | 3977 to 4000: 1.17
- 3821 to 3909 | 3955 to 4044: 1.13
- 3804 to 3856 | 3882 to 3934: 1.00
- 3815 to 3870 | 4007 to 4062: 1.25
